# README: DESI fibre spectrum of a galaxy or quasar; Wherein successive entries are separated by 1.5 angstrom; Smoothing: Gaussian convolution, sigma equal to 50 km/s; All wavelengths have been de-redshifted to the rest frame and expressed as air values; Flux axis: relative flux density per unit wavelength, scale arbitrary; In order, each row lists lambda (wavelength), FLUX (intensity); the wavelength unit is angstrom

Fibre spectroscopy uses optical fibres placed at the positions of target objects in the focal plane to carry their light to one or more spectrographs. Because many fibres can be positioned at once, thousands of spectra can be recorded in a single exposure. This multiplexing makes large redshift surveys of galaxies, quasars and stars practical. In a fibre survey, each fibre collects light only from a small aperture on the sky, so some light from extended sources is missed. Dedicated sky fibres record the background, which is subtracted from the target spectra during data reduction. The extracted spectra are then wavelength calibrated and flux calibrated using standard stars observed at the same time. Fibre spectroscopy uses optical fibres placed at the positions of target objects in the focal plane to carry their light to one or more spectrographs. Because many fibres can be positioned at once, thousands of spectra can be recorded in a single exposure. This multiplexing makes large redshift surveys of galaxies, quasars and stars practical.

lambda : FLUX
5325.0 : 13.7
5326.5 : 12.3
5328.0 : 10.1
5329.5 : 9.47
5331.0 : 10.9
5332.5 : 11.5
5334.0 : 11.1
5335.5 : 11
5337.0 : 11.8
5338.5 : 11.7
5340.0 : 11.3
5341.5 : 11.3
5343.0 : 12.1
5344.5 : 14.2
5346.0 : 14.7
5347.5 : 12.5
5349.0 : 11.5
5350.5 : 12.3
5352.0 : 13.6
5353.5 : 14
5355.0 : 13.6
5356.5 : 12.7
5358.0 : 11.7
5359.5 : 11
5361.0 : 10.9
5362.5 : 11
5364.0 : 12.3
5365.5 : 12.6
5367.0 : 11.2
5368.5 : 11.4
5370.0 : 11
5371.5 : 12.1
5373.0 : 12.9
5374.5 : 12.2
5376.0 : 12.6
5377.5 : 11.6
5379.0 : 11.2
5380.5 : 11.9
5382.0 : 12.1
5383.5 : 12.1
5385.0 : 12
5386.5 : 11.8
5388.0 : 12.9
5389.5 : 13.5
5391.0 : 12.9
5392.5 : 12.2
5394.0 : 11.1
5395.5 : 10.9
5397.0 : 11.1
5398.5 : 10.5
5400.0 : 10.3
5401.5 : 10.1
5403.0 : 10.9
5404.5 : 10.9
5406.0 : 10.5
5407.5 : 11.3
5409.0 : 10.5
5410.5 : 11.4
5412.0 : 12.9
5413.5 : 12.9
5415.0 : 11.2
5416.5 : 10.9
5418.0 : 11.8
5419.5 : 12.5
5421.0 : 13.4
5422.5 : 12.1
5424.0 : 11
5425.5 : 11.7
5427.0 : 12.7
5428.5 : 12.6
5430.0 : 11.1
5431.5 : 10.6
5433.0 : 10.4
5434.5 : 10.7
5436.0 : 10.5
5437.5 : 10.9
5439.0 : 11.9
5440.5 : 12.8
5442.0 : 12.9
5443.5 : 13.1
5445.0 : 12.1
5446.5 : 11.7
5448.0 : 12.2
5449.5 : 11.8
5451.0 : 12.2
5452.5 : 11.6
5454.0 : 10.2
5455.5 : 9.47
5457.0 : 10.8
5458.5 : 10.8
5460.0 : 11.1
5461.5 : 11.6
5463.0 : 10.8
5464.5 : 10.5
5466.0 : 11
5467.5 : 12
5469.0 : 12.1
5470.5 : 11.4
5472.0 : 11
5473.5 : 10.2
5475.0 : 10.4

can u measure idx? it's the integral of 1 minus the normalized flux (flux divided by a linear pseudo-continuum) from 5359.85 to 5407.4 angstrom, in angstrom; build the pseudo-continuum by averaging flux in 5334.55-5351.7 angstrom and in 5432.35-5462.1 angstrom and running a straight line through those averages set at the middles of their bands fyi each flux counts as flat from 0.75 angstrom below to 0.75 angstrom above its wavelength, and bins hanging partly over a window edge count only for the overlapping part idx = 1.2 angstrom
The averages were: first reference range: 12.2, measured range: 11.6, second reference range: 11.4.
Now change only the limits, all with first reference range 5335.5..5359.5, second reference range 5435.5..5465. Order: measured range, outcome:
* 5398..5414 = 1.1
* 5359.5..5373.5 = 0.7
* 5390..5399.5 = 0.4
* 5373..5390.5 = -0.1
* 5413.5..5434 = 0.0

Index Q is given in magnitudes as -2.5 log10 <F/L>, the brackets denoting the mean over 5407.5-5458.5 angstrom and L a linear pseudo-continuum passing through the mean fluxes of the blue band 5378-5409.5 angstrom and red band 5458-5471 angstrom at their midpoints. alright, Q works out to -0.03 mag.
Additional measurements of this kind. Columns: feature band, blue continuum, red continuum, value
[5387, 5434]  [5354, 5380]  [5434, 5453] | 0.030 mag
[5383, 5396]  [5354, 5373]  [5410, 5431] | -0.023 mag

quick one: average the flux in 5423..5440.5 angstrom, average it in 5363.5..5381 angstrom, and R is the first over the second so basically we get 1.0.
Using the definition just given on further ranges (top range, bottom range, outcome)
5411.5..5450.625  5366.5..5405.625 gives 1.02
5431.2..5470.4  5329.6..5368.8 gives 0.95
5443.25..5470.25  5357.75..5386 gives 0.96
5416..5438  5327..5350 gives 0.99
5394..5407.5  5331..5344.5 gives 0.92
